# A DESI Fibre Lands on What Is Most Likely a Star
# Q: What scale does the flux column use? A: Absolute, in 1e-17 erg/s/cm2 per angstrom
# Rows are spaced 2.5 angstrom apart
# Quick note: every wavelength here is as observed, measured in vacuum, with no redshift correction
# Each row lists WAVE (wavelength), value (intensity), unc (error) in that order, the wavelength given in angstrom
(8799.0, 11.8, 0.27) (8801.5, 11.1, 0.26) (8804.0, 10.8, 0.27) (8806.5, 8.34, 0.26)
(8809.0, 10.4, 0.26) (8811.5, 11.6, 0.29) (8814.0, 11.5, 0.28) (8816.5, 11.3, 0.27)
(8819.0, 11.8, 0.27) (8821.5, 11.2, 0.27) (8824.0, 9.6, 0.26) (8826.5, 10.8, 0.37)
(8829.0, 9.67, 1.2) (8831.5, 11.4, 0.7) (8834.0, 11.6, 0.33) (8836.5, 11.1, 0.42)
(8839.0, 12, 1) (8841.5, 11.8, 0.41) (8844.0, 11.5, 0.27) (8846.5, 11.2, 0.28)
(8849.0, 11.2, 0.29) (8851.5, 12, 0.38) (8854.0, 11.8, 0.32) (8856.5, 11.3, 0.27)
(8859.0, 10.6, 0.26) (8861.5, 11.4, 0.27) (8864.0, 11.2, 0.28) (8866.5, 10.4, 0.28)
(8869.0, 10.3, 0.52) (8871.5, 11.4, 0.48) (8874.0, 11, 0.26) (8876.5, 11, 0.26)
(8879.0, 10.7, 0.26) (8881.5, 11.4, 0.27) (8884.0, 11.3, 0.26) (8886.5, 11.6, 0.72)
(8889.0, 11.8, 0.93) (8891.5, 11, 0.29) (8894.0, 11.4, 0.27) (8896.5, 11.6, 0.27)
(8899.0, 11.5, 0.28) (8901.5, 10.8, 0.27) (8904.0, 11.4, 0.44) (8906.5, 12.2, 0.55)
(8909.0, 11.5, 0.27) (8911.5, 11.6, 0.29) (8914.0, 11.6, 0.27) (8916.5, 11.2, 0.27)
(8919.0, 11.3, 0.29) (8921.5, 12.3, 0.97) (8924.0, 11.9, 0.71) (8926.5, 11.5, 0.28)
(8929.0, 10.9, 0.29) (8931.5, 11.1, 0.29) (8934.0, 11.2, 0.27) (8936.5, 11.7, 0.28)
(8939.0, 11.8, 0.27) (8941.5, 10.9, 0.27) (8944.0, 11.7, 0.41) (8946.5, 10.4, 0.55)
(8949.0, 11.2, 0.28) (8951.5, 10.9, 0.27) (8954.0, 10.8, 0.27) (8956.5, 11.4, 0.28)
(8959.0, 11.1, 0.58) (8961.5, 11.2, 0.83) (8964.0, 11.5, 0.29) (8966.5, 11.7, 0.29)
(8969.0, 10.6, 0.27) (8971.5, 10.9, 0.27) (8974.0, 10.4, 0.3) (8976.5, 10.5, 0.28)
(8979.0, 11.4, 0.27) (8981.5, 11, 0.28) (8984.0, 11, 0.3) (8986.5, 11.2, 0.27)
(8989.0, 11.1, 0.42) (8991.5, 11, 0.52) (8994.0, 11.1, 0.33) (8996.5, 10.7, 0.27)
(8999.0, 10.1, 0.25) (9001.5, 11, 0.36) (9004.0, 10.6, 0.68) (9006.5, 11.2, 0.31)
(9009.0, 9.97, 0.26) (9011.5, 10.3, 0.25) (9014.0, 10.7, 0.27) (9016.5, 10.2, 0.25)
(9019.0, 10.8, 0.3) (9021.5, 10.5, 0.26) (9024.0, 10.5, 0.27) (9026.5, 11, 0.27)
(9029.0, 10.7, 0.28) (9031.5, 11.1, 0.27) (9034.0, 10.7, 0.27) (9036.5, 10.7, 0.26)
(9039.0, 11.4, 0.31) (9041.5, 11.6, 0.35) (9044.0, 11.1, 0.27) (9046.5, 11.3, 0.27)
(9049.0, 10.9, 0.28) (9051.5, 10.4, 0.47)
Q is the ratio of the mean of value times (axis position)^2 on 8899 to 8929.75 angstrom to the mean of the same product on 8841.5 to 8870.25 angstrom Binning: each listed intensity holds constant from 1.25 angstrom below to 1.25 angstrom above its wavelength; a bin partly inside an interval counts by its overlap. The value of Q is 1.0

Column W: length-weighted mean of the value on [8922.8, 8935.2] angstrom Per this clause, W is 11.3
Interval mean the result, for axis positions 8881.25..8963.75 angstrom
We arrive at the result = 11.4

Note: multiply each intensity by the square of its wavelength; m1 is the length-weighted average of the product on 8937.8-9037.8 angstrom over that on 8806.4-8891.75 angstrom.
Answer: 1.0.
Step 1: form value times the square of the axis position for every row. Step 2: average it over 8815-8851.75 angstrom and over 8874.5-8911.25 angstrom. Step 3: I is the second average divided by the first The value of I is 1.03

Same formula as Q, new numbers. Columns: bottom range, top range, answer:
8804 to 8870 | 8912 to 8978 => 1.04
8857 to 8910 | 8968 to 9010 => 0.99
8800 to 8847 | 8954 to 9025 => 1.02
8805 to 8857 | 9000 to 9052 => 1.02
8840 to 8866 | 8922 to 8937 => 1.02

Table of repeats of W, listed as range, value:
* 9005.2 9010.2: 10.6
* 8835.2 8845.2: 11.6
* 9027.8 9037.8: 10.8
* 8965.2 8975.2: 10.9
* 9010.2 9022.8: 10.5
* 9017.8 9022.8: 10.6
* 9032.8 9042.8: 11.1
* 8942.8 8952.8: 11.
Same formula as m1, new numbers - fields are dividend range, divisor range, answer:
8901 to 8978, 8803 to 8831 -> 1.09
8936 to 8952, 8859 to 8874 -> 1.05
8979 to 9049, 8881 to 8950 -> 0.97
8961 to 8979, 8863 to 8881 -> 1.03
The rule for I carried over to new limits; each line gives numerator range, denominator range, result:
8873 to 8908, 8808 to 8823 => 1.02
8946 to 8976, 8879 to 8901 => 0.98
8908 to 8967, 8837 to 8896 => 1.02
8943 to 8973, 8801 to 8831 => 1.07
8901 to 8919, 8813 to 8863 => 1.04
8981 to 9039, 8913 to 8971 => 0.97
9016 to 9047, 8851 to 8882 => 1.02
